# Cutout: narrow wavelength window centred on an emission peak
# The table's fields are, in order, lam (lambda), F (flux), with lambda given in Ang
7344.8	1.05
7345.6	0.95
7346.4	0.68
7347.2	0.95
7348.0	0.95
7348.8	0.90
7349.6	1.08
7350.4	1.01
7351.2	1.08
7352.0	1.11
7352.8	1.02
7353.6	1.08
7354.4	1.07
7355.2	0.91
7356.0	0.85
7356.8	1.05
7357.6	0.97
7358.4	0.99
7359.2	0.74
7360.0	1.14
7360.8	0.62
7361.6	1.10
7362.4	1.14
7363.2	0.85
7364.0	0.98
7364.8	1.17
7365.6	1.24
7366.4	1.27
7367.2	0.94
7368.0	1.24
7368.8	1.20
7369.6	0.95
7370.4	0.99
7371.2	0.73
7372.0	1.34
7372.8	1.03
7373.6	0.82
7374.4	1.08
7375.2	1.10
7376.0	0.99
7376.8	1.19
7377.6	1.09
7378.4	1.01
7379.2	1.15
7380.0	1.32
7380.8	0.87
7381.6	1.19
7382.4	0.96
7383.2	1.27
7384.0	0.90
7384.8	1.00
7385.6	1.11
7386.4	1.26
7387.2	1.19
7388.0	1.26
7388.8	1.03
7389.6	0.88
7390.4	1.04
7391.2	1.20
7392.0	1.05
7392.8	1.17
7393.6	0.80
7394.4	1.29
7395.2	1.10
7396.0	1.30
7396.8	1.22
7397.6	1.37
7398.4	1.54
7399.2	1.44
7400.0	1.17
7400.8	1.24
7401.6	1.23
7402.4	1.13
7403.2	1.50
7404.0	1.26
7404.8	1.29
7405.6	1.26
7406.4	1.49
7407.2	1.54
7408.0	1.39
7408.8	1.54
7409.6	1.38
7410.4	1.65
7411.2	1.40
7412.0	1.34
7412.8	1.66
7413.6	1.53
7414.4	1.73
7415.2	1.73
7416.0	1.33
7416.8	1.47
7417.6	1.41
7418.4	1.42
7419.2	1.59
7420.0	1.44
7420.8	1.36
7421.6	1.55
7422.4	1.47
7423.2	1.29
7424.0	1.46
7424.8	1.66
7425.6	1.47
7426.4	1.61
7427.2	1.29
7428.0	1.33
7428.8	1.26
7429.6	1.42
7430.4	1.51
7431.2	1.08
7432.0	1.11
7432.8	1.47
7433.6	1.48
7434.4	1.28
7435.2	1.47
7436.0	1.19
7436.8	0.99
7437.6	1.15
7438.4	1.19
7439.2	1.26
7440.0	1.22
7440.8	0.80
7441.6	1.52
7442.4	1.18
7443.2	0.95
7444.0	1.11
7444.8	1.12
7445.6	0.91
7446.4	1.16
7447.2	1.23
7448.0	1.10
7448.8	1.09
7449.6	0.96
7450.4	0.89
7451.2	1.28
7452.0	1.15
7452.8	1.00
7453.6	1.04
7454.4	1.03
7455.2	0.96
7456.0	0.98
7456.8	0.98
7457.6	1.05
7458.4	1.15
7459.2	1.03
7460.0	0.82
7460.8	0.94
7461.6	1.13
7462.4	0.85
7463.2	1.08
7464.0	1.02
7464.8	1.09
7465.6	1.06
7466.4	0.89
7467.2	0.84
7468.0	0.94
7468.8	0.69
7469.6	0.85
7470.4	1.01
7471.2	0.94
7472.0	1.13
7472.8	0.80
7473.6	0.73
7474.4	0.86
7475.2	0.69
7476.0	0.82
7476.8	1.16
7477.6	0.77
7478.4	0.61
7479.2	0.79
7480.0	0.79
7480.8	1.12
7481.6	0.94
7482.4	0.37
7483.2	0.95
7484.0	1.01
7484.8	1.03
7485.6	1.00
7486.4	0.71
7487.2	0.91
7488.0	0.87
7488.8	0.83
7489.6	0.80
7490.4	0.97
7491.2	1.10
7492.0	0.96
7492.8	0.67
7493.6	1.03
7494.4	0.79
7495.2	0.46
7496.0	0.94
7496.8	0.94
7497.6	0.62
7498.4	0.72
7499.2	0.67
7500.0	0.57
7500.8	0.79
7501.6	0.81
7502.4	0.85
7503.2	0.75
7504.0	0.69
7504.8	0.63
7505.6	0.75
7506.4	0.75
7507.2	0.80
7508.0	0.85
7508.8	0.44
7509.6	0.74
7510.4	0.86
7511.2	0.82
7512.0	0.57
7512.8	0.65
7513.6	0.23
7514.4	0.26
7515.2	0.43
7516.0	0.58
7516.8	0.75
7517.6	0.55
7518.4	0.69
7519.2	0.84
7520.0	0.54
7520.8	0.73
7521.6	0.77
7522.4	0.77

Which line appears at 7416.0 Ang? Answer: C III] 1909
